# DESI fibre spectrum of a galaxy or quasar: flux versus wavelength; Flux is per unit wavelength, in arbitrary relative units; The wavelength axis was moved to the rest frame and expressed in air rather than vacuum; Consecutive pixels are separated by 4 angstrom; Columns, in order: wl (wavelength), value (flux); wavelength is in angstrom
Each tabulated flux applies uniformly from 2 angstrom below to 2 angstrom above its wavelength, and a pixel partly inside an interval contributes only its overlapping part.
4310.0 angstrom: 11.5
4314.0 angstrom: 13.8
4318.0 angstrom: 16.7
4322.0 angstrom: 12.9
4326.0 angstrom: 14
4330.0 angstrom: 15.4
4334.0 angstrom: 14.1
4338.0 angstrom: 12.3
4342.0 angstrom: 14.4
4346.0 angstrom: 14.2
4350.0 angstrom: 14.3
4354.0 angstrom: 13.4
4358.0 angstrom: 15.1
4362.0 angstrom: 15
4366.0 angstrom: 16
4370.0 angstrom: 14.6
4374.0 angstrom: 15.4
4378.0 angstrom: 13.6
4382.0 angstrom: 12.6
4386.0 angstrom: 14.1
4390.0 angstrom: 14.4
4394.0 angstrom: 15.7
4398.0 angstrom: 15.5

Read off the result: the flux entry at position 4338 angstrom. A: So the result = 12.3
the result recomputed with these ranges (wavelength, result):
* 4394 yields 15.7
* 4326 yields 14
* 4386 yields 14.1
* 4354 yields 13.4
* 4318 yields 16.7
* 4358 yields 15.1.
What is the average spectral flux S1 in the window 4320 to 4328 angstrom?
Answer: 13.4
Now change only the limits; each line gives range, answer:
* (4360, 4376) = 15.2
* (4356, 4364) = 15.1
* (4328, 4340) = 13.9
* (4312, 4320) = 15.2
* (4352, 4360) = 14.2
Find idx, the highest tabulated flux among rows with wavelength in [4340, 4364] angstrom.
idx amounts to 15.1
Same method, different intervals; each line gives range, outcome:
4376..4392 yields 14.4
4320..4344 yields 15.4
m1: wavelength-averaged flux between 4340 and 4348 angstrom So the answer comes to 14.3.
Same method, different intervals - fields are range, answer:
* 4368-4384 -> 14.1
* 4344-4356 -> 14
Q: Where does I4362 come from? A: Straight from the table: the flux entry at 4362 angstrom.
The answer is 15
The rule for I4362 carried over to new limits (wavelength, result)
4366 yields 16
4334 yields 14.1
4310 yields 11.5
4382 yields 12.6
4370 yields 14.6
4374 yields 15.4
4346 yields 14.2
